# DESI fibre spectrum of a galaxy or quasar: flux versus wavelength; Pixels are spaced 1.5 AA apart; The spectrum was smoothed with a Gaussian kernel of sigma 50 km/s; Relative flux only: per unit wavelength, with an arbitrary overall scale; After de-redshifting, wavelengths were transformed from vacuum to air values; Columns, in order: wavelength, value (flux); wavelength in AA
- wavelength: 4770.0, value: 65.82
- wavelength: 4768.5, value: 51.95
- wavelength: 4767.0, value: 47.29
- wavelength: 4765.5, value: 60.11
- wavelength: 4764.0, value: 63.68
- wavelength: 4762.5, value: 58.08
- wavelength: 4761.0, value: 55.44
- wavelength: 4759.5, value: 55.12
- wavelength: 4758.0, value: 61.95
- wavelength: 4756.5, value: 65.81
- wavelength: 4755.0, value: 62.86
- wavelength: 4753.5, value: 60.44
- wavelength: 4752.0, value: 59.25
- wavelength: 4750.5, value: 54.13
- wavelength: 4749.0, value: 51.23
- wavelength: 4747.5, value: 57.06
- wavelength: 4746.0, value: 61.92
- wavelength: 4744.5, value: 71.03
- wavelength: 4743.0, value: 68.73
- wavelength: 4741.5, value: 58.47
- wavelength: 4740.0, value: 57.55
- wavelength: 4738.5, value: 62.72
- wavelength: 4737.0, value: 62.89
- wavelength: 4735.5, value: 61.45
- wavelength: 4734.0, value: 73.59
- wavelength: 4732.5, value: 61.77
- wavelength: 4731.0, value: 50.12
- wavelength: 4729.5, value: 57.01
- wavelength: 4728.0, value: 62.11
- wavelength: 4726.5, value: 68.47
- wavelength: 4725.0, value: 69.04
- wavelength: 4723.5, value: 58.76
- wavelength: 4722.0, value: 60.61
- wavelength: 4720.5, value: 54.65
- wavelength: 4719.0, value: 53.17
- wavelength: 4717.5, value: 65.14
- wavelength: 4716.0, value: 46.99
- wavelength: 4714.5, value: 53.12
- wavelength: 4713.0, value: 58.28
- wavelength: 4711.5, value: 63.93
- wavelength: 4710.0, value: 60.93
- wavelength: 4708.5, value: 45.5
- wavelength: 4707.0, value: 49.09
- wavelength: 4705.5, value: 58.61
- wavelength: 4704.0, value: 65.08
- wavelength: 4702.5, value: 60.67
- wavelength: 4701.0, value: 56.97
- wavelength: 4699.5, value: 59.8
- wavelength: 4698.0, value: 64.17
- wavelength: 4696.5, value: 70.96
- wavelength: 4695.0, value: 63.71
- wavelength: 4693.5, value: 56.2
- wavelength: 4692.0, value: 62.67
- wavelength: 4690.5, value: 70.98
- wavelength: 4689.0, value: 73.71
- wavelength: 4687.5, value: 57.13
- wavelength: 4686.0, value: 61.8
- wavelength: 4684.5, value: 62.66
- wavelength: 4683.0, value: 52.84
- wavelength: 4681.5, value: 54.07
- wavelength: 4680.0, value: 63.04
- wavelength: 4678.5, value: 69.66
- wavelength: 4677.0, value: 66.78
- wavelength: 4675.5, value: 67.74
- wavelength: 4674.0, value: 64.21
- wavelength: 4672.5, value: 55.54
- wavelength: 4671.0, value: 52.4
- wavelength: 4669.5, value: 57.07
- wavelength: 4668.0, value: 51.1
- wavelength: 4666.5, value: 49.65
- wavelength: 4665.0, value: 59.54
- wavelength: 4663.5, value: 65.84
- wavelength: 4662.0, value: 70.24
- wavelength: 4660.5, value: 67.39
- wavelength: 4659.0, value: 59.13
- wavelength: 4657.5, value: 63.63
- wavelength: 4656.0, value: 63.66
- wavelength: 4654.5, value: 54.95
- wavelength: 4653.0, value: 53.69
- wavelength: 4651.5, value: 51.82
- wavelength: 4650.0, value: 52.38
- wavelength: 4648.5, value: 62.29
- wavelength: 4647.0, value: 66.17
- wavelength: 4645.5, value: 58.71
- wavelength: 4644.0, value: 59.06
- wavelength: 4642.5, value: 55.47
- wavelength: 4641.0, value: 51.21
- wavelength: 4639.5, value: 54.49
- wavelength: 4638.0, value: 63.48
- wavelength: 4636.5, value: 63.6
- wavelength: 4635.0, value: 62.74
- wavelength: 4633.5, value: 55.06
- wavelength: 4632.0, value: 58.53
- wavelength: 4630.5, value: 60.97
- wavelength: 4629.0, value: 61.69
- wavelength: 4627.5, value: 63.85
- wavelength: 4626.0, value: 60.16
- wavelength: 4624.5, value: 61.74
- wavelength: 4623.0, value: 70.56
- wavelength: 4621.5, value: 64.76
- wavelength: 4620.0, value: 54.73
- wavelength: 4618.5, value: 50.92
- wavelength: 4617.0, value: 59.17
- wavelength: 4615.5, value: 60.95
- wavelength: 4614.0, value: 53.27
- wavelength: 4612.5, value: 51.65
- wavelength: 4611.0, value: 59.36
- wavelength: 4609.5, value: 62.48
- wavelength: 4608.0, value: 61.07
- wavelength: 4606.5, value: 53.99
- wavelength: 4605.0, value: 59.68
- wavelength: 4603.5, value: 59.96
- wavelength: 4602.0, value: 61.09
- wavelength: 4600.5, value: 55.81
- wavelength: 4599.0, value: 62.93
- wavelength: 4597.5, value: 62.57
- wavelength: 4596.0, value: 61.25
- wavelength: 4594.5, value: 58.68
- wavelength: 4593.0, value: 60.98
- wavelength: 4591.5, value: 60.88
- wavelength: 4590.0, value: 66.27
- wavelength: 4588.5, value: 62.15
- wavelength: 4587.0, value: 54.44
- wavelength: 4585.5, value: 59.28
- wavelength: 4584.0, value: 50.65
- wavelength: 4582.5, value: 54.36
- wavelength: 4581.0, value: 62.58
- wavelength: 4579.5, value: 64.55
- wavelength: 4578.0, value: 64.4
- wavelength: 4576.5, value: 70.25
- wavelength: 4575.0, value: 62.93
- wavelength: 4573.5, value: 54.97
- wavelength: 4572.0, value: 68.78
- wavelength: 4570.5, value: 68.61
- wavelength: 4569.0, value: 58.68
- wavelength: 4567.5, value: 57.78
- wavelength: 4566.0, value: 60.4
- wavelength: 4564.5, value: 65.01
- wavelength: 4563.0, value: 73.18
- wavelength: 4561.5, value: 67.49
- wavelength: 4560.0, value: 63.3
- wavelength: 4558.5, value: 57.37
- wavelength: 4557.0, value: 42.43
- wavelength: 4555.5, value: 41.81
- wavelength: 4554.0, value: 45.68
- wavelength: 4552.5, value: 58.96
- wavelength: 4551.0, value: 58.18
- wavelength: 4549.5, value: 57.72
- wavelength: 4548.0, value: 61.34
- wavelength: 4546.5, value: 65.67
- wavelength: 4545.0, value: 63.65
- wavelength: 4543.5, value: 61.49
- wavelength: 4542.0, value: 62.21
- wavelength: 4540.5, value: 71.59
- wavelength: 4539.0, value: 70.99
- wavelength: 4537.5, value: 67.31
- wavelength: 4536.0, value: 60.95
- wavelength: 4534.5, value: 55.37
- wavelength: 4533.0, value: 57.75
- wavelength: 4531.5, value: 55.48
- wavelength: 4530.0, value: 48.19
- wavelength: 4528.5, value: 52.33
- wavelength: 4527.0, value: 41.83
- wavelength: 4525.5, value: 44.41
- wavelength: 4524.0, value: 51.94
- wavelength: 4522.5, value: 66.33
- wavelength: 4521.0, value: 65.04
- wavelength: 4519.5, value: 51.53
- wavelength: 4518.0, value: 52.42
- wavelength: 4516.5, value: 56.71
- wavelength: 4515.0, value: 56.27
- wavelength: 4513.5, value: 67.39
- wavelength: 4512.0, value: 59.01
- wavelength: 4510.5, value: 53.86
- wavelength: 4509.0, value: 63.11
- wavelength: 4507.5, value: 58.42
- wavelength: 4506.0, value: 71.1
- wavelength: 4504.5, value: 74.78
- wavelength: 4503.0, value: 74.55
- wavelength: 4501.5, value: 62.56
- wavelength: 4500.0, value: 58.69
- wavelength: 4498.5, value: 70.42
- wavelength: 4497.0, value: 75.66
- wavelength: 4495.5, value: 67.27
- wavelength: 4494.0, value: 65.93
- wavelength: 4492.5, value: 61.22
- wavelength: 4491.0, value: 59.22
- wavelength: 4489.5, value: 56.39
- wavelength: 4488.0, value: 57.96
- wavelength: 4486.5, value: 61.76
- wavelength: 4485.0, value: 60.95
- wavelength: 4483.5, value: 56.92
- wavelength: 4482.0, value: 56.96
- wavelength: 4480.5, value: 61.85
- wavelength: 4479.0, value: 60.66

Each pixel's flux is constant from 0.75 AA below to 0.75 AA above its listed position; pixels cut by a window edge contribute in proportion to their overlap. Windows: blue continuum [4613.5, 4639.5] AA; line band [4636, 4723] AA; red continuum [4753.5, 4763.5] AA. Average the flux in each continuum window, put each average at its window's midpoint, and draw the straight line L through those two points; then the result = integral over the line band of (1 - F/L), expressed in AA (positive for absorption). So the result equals 0.82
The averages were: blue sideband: 60.3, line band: 59.6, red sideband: 60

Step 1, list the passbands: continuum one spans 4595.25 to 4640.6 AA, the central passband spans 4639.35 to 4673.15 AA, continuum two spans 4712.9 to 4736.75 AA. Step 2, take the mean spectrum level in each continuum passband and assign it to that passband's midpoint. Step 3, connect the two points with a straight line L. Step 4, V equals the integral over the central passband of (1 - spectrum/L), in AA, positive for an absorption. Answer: 0.9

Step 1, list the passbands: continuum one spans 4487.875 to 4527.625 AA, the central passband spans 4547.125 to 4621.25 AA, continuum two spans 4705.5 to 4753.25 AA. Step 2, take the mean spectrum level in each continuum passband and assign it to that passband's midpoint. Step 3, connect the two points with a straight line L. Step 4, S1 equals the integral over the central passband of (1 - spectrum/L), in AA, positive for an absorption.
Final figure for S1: 1.3 AA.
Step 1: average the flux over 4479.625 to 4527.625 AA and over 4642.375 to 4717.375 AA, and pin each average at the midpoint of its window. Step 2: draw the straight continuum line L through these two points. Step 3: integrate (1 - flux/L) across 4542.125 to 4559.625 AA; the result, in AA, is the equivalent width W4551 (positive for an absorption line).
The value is 1.2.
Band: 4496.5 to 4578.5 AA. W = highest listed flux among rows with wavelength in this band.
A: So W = 75.66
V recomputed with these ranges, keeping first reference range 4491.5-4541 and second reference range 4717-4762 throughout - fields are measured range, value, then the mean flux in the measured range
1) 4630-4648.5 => 0.5 AA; 59.2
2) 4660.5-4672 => 0.4 AA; 58.5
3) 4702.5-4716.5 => 1.1 AA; 56.1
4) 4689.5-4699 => -0.6 AA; 64.9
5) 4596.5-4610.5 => 0.2 AA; 60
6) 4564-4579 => -0.6 AA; 63.2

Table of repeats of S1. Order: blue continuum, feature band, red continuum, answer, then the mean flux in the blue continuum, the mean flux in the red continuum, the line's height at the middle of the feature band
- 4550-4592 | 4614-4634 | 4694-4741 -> -0.1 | 59.8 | 59.9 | 59.8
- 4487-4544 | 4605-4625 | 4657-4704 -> 0.8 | 60.7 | 61.7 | 61.3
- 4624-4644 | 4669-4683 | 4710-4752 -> -0.2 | 59.4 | 60.1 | 59.7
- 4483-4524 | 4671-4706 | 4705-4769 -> -1.5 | 62.3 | 59.1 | 59.8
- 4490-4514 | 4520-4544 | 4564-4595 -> 2.0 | 65.1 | 61.3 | 63.6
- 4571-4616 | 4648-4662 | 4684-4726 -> 0.2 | 60.1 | 60.2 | 60.2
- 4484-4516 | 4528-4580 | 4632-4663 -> 1.3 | 63.5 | 59.5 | 62.1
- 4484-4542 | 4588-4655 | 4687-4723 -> 0.9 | 60.7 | 59.7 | 60.1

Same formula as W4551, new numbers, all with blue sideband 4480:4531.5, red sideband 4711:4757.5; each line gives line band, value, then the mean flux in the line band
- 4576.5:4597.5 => -0.1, 60.5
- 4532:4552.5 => -0.8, 62.4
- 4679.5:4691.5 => -0.3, 62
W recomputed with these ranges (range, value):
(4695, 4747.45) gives 73.59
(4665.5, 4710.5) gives 73.71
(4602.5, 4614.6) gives 62.48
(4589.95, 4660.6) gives 70.56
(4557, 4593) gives 73.18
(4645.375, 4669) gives 70.24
